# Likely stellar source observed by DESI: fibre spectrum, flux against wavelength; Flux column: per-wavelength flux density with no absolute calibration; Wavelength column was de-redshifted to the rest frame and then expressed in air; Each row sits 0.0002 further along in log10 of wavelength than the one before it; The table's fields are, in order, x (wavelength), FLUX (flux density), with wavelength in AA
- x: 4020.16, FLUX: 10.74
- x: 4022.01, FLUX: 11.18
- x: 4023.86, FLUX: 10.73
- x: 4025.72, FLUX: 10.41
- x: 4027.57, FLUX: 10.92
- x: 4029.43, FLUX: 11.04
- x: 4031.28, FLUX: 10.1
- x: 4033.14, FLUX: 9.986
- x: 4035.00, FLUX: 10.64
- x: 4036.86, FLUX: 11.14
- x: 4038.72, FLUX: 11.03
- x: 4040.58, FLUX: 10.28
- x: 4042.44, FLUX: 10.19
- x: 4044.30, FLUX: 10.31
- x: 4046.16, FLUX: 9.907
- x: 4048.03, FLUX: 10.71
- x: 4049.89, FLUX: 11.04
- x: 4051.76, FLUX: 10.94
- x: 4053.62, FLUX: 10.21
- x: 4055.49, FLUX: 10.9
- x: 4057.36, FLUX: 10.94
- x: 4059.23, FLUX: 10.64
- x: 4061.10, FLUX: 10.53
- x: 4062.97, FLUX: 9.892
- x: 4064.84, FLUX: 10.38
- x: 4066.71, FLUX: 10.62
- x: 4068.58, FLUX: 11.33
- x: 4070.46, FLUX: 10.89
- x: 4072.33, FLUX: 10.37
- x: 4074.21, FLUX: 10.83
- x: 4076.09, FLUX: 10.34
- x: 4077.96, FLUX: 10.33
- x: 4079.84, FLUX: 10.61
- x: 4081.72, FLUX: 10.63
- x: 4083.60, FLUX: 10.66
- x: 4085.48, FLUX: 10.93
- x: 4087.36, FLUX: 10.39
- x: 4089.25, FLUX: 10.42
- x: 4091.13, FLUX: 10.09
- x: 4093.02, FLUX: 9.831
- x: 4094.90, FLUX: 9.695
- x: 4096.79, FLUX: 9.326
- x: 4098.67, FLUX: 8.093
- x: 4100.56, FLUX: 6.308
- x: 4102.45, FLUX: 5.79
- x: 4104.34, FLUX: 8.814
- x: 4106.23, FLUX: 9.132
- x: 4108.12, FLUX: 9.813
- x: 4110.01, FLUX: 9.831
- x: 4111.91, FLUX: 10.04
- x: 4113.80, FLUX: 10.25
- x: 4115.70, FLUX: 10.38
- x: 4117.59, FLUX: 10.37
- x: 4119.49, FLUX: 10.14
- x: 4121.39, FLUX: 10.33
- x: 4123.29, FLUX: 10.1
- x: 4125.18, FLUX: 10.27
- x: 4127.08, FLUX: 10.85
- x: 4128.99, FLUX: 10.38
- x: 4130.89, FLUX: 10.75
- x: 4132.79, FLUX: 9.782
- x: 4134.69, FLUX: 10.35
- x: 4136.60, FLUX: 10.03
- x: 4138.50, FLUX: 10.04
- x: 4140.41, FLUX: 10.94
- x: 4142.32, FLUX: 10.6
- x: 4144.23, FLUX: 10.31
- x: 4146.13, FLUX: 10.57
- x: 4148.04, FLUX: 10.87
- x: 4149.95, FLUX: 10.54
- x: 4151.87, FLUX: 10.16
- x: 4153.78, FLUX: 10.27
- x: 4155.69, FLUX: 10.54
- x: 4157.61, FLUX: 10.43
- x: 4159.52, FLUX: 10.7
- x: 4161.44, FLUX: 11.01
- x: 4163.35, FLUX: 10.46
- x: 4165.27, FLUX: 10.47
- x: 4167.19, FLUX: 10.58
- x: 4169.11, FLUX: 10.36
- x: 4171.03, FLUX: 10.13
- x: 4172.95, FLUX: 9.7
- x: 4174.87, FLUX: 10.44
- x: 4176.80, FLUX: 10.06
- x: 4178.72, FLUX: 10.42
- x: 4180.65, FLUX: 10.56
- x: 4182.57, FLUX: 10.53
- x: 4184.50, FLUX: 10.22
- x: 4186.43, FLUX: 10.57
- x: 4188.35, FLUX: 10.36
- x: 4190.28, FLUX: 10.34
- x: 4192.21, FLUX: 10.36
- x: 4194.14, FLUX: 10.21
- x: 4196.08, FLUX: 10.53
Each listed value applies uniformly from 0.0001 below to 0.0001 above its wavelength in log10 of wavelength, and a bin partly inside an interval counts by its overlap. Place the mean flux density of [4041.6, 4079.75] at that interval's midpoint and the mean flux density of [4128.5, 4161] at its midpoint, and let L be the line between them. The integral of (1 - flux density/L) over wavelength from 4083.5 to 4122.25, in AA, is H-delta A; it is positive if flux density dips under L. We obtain 3.6 AA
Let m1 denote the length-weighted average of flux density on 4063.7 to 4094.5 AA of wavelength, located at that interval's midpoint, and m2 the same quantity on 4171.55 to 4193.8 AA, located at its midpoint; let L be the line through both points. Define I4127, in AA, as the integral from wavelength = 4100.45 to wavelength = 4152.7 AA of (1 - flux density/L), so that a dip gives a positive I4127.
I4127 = 2.2 AA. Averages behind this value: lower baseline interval 10.5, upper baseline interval 10.3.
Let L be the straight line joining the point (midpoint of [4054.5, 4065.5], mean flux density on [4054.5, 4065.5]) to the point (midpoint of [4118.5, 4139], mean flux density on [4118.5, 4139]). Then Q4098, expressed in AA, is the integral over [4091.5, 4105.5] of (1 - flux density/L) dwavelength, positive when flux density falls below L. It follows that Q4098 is 2.8 AA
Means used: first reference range 10.5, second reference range 10.3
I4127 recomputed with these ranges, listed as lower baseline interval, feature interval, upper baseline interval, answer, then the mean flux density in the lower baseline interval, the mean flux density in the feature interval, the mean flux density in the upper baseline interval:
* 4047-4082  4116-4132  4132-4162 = 0.2 AA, 10.6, 10.4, 10.4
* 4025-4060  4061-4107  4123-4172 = 3.1 AA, 10.6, 9.84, 10.4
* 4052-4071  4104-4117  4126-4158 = 0.9 AA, 10.6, 9.81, 10.4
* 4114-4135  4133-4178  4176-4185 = -0.2 AA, 10.3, 10.4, 10.4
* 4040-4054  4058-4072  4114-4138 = -0.2 AA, 10.5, 10.6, 10.3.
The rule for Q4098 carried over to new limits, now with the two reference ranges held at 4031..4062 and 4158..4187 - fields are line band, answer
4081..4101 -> 1.46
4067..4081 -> -0.18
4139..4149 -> -0.18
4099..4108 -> 2.34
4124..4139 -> 0.22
